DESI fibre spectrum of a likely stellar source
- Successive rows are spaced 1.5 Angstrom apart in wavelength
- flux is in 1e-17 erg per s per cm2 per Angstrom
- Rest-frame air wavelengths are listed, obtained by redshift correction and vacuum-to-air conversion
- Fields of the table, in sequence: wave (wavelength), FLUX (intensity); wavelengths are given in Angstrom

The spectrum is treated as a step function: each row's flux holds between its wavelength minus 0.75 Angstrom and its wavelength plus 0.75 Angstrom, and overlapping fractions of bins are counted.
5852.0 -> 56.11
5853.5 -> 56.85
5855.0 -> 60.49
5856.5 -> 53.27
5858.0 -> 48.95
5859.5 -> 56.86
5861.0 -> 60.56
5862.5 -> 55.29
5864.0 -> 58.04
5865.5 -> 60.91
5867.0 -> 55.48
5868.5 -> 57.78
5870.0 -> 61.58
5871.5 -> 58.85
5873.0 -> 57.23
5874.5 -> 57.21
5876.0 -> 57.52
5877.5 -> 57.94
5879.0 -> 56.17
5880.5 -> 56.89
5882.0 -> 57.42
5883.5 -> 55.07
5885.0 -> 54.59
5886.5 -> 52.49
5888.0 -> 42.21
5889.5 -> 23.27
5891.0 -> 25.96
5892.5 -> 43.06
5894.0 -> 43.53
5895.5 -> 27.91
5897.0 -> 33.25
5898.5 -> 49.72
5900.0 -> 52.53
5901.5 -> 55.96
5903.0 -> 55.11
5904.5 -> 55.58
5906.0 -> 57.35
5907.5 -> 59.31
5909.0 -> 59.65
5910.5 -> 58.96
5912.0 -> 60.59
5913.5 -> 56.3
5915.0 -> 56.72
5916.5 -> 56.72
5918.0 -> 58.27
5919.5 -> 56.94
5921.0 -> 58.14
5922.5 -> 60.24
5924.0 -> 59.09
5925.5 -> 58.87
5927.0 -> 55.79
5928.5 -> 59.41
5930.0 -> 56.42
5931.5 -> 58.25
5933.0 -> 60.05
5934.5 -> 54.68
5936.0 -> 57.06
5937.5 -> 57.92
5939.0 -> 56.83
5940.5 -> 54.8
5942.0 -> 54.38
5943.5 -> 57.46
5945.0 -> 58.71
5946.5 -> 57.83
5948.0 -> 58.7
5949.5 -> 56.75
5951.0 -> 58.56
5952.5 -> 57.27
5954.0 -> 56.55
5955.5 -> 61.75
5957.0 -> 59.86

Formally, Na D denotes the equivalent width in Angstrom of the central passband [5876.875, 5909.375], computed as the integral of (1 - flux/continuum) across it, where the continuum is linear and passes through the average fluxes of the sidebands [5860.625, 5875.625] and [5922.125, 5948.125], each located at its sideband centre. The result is 5.19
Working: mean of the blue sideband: 58.2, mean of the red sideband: 57.5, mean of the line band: 48.7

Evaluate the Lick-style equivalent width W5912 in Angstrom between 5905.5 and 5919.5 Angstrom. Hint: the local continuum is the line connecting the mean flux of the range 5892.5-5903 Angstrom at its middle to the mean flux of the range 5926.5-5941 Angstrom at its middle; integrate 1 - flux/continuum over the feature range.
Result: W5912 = -2.4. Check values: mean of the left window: 44.6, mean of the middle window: 58.2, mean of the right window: 57.2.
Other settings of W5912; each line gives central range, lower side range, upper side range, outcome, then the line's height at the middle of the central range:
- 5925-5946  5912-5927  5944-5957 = 0.35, 58.2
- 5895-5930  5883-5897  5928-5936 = -3.91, 49.6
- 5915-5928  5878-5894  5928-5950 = -1.01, 53.8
